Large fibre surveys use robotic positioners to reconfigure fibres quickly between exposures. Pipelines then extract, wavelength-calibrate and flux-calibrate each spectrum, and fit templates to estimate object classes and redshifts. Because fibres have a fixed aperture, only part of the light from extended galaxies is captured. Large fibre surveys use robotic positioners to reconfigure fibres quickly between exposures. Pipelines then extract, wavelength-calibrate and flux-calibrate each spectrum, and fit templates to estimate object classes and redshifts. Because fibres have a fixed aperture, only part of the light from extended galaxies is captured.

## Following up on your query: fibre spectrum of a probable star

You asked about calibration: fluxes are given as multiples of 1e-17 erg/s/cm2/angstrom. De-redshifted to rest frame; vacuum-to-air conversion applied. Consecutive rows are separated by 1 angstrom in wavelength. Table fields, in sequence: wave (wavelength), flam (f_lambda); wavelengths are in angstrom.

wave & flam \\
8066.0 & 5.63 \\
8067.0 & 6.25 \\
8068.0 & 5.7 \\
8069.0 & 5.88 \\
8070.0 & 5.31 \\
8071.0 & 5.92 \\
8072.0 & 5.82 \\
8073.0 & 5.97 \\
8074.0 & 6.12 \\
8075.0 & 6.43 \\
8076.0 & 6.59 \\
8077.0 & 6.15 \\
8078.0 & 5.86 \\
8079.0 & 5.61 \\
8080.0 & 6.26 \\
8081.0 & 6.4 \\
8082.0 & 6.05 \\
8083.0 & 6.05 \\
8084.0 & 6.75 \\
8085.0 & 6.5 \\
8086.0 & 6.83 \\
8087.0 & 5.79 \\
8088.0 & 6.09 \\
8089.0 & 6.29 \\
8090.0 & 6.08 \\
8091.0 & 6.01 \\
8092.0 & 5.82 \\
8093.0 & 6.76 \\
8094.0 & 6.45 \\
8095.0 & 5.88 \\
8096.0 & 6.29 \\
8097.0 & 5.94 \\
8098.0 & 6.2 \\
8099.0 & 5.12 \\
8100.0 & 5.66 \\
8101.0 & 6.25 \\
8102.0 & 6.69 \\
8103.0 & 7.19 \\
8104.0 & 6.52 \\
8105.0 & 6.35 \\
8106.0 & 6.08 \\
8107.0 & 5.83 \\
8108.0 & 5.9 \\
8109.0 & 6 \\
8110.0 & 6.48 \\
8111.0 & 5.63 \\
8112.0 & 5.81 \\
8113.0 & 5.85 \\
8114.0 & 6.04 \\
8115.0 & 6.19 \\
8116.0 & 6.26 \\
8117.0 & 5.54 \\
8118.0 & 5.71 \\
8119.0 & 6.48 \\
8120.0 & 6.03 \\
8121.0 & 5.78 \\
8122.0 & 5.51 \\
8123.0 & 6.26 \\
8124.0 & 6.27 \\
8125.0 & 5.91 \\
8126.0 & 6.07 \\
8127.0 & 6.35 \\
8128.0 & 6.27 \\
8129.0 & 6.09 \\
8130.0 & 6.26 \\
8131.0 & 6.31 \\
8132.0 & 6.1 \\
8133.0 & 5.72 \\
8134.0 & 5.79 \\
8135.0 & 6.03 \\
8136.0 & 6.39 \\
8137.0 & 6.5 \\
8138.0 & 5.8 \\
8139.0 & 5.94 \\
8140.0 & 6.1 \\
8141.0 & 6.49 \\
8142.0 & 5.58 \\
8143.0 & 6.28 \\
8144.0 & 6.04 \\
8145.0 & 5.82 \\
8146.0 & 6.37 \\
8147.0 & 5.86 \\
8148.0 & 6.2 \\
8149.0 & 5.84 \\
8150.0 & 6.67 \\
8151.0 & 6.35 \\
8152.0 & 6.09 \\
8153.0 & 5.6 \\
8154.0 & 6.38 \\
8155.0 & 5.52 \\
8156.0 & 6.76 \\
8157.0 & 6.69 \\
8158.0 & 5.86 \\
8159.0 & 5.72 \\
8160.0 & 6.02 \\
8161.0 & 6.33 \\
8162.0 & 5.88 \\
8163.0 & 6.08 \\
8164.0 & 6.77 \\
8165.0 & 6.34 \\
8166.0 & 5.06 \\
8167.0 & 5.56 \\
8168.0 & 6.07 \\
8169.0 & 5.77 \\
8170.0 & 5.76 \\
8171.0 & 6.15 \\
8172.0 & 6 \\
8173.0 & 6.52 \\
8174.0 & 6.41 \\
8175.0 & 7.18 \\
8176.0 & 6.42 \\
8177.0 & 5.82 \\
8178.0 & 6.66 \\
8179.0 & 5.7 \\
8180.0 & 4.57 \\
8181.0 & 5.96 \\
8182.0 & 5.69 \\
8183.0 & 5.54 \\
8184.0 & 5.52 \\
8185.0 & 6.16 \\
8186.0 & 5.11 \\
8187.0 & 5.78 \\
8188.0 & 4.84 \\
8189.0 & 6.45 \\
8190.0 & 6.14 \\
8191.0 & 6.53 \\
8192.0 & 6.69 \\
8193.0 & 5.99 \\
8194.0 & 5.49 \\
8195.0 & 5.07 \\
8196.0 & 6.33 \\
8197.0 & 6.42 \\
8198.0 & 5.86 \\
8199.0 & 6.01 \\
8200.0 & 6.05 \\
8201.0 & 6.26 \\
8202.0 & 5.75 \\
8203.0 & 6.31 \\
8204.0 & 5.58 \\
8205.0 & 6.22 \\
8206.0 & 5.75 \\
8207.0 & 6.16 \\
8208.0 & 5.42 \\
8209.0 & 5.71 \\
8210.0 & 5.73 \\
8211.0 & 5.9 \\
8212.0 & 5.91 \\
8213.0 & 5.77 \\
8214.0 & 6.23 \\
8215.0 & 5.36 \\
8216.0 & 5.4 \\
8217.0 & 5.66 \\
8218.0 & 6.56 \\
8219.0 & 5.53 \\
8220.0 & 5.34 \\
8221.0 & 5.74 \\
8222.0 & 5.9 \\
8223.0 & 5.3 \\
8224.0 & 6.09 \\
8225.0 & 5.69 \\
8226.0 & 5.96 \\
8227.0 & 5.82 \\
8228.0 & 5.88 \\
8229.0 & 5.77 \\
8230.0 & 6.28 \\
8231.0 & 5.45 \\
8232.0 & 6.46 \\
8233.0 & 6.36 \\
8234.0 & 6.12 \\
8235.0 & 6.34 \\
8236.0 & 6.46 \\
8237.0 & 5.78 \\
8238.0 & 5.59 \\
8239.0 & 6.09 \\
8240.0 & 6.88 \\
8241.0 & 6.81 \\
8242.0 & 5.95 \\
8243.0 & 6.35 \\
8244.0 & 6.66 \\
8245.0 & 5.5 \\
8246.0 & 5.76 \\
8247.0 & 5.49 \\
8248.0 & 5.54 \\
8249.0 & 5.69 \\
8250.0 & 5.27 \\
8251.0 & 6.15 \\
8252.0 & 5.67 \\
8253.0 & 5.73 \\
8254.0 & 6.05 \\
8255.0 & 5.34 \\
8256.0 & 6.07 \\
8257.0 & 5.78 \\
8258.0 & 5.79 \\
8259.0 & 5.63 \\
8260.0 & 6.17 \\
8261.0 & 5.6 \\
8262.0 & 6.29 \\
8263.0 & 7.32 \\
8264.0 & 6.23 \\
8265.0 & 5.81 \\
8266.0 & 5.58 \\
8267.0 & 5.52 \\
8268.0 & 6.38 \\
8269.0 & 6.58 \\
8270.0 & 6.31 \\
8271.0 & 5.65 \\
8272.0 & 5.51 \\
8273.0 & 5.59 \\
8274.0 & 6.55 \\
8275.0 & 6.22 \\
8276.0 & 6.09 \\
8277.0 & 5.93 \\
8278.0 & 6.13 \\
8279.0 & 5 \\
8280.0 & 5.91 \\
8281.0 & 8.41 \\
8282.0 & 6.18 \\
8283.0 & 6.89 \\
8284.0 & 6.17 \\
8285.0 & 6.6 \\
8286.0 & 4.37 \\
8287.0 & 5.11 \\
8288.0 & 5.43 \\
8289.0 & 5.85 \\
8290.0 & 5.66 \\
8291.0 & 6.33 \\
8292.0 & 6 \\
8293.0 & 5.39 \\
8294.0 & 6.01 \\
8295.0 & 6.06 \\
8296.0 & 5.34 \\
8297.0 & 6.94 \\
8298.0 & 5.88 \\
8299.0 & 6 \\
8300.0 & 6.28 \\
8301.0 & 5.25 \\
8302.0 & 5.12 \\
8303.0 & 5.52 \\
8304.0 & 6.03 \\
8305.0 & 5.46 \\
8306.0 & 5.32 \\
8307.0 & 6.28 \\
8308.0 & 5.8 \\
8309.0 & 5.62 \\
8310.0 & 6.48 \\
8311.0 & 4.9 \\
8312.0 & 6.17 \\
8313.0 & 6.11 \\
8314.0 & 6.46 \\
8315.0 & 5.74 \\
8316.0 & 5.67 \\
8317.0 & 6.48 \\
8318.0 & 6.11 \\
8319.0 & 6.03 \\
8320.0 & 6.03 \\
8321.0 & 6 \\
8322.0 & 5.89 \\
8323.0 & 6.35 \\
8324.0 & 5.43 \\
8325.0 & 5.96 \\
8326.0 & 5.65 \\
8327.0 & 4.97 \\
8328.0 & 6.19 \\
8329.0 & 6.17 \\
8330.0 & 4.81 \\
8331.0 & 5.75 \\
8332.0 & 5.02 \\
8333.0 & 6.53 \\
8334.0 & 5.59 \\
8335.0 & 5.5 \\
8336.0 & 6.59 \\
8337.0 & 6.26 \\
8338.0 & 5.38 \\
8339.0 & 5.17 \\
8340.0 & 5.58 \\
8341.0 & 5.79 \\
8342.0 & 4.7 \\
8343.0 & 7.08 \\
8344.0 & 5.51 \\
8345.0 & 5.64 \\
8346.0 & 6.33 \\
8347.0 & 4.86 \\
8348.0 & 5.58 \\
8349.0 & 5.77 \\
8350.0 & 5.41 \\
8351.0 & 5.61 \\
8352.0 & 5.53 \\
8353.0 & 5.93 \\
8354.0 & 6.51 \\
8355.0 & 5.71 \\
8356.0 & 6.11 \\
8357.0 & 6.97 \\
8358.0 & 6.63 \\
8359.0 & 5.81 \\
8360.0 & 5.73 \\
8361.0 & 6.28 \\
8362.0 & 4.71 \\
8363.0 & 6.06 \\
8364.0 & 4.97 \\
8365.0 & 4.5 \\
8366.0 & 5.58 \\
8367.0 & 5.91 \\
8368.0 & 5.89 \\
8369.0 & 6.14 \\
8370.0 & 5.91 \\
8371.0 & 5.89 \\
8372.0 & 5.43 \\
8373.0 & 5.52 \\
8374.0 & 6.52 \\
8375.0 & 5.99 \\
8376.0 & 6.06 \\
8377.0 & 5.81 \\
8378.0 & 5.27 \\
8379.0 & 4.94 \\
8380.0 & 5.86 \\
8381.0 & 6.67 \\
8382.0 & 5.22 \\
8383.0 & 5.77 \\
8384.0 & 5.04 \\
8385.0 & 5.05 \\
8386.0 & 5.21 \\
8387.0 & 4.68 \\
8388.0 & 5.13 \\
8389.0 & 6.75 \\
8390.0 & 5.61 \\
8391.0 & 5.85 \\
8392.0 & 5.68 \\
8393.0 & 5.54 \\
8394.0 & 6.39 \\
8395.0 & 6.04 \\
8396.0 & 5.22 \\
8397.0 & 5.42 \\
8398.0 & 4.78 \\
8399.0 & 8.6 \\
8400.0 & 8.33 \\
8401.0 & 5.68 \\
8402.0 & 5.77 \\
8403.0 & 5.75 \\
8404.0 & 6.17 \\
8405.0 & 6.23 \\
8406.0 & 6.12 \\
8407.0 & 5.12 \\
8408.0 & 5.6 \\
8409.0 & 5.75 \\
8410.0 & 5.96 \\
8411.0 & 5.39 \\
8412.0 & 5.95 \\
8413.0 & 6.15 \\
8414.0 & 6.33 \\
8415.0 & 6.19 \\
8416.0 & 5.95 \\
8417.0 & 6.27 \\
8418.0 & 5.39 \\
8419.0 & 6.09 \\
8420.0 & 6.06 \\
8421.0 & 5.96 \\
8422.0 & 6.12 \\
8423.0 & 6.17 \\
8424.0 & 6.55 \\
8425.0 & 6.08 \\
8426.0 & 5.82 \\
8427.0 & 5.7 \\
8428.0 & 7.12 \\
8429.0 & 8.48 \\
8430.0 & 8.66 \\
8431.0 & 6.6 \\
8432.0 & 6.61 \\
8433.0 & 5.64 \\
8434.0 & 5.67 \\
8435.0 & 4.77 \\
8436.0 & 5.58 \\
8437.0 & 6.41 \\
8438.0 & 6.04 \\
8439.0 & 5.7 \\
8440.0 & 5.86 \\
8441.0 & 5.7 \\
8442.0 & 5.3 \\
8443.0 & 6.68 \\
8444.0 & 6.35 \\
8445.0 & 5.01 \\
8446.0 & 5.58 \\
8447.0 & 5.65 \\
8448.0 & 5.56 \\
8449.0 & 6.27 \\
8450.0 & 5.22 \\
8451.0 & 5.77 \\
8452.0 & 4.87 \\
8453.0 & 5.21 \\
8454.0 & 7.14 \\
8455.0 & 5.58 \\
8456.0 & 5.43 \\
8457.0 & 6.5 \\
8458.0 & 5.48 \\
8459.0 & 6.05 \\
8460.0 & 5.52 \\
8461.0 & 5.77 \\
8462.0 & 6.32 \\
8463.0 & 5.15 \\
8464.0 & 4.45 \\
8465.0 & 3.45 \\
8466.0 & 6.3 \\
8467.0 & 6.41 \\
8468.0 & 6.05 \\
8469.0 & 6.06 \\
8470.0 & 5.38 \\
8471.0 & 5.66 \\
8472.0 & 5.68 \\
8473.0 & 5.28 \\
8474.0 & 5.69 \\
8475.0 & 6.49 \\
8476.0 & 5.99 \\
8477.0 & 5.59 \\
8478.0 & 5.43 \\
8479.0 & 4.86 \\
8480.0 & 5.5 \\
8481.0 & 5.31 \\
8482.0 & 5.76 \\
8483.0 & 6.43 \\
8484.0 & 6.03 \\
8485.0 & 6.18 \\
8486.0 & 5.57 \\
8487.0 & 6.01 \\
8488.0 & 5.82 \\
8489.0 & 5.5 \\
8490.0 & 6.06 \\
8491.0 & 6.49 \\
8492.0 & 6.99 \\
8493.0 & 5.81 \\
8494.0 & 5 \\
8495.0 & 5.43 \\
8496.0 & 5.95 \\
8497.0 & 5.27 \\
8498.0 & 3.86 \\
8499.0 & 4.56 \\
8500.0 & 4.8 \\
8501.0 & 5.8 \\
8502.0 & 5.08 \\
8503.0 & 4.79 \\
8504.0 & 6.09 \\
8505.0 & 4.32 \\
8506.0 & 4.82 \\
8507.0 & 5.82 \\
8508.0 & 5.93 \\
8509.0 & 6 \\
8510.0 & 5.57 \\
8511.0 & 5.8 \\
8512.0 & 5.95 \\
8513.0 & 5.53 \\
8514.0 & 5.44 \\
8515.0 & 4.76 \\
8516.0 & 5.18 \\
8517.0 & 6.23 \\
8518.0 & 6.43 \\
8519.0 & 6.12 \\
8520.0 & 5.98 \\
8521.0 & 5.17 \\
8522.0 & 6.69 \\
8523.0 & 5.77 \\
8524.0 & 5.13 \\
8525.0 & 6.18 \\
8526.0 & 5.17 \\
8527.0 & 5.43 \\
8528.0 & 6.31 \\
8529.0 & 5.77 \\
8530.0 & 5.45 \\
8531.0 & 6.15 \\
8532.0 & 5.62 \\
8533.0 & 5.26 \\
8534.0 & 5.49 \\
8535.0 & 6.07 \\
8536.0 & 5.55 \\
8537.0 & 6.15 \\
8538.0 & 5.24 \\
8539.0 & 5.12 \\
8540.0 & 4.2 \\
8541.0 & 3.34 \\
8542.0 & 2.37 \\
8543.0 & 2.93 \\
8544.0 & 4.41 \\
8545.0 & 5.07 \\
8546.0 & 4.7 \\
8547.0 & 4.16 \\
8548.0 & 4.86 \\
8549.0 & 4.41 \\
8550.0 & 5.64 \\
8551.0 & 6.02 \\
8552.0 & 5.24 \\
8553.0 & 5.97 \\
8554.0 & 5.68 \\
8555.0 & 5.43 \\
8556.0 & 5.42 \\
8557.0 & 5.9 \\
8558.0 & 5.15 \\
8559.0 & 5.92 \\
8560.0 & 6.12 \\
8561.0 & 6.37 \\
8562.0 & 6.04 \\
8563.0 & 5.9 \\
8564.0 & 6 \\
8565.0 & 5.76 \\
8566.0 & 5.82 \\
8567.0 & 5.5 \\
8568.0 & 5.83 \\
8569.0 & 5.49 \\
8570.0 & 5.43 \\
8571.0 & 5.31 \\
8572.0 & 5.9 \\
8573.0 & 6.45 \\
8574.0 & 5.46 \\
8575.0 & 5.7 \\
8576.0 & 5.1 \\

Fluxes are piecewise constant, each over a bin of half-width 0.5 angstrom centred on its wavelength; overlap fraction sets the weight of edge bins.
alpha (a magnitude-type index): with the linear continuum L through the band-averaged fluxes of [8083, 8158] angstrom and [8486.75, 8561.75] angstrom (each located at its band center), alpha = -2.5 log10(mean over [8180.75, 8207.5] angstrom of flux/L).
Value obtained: 0.01 mag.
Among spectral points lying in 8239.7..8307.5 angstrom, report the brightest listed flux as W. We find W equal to 8.41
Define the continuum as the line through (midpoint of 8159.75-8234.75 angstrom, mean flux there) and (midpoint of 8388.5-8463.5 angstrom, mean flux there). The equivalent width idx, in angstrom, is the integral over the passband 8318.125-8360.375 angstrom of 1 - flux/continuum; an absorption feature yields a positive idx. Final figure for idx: 1.1 angstrom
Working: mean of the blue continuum 5.92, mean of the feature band 5.81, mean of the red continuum 6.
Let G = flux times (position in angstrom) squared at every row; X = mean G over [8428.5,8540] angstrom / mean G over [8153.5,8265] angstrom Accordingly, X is 1.0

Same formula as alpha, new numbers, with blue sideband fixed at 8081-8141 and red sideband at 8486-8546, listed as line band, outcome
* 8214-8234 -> 0.02 mag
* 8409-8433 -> -0.13 mag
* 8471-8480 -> -0.03 mag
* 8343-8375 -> -0.02 mag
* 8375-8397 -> 0.00 mag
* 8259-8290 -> -0.04 mag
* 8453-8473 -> -0.04 mag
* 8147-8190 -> 0.00 mag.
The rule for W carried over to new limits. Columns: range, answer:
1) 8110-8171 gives 6.77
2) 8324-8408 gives 8.6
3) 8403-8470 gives 8.66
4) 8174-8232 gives 7.18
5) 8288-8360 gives 7.08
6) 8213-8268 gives 7.32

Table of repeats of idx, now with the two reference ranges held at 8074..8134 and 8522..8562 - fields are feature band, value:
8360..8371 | 0.02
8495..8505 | 0.49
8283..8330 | -0.83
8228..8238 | -0.33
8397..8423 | -2.43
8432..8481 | -1.99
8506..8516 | -0.43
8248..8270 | -0.40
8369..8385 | -0.33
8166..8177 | -0.22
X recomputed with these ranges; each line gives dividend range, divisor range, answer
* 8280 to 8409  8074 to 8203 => 1.01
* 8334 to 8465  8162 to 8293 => 1.03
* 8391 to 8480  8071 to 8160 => 1.04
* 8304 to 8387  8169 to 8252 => 1.00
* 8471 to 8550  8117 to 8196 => 0.98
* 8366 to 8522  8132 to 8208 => 1.03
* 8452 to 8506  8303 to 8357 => 1.00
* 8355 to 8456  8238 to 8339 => 1.03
